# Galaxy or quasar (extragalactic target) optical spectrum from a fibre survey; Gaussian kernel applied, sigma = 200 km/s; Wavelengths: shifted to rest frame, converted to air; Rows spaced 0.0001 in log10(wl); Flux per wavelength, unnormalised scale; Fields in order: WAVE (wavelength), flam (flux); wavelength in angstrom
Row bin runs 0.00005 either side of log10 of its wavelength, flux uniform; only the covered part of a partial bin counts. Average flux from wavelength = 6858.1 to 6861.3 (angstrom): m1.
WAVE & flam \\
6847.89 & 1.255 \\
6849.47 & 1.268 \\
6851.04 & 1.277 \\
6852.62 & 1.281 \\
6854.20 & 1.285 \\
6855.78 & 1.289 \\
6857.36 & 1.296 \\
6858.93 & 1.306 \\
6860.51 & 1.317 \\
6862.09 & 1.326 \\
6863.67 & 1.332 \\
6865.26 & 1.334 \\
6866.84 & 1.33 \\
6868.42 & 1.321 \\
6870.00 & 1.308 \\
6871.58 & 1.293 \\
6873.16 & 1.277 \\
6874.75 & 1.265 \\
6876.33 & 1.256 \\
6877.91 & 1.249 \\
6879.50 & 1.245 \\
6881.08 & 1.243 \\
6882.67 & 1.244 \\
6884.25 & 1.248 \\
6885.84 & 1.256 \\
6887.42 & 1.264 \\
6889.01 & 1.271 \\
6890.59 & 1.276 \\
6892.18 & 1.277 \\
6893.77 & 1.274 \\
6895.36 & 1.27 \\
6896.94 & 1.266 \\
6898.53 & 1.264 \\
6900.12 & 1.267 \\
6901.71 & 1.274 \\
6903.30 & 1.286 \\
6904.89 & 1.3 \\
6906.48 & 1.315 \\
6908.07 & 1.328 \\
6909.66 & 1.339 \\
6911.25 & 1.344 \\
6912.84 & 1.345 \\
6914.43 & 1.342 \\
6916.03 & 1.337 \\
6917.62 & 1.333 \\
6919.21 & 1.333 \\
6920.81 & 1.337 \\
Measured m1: 1.31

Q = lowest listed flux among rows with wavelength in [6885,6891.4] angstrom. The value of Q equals 1.256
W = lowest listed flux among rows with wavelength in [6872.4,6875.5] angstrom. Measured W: 1.265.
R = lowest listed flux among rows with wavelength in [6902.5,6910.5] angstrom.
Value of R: 1.286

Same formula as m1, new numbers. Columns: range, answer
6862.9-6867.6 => 1.33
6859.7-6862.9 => 1.32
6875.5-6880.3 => 1.25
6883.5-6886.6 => 1.25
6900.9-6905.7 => 1.29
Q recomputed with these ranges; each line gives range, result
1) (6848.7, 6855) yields 1.268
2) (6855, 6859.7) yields 1.289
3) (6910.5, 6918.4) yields 1.333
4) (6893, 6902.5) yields 1.264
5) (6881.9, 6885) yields 1.244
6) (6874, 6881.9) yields 1.243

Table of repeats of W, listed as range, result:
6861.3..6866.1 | 1.326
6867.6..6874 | 1.277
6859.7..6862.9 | 1.317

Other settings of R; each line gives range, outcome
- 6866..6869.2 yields 1.321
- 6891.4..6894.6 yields 1.274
